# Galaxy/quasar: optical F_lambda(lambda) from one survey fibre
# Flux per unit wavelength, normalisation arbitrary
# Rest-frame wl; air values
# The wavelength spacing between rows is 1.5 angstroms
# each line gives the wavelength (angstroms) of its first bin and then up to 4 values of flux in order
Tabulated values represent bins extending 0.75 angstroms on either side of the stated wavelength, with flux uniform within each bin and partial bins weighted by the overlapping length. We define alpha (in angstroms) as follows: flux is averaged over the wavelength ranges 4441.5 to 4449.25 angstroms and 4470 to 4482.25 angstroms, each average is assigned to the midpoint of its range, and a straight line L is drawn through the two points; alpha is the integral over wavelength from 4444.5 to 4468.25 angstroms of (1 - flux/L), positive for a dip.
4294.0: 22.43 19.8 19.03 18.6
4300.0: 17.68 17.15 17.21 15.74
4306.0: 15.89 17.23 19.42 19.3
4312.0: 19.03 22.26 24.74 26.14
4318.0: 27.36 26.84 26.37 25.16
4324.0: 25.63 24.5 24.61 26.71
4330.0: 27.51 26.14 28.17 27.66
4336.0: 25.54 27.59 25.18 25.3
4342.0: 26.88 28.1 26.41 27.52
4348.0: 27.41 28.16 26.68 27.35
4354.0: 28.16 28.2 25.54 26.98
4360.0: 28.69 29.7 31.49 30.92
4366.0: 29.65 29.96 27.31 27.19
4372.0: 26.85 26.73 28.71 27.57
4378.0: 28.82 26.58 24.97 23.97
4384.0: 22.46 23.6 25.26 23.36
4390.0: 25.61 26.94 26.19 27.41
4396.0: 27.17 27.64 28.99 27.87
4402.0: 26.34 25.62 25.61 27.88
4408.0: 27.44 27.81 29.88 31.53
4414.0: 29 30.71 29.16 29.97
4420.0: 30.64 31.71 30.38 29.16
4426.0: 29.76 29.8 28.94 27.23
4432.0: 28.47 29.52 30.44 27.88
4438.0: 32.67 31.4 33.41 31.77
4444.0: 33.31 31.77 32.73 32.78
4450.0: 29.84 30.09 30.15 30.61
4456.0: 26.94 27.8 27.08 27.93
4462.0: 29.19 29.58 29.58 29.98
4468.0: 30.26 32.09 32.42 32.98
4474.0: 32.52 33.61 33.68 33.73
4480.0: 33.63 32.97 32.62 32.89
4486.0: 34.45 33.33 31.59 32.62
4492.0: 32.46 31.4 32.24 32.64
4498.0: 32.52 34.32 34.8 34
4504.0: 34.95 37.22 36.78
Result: 2.1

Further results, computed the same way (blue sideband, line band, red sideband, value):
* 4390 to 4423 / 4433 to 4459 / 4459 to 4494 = -0.3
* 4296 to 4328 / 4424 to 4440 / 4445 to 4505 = -0.3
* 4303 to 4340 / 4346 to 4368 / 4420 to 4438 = -2.3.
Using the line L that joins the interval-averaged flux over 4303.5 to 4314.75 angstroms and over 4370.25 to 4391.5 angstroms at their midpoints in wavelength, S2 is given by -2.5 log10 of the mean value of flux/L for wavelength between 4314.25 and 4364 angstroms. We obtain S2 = -0.24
